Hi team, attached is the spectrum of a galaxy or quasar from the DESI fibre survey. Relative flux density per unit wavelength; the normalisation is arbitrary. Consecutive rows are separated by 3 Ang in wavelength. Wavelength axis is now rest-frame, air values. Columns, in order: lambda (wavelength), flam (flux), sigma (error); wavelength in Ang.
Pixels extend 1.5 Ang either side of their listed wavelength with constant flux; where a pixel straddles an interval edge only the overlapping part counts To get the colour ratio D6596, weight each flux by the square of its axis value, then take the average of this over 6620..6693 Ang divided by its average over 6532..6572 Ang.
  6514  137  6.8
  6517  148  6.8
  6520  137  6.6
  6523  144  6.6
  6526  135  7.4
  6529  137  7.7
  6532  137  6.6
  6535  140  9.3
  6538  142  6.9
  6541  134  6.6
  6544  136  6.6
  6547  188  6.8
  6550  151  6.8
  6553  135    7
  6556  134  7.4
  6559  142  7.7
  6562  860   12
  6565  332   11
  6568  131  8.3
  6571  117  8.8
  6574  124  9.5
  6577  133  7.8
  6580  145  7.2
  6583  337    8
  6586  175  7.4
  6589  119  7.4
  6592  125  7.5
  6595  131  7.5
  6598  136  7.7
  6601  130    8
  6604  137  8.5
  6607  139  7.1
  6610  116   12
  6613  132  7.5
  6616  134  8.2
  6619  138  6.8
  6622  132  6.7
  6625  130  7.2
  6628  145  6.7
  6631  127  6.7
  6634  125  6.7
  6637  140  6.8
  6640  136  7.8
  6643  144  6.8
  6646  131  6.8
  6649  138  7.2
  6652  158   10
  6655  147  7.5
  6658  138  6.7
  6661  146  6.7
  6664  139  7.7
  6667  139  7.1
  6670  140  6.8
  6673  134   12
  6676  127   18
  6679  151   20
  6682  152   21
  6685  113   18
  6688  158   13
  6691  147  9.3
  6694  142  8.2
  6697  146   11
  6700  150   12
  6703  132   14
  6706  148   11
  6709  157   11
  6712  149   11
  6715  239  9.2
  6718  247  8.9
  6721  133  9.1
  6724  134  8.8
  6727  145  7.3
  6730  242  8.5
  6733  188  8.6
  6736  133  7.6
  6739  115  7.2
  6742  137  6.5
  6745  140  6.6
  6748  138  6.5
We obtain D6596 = 0.7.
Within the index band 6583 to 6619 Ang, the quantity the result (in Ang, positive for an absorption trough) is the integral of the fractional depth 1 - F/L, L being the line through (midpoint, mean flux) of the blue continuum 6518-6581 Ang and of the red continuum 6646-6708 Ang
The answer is 5.18 Ang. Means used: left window 183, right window 142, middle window 143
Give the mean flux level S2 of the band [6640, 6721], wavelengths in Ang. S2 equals 150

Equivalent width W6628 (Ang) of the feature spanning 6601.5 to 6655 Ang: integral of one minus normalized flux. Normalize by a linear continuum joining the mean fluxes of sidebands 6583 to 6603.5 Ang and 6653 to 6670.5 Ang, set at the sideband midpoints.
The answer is 3.9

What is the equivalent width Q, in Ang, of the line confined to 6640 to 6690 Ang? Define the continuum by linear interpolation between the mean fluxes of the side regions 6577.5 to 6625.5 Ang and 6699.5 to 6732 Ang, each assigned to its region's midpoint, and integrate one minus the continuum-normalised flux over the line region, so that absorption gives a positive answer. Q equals 6.16 Ang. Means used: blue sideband 147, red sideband 171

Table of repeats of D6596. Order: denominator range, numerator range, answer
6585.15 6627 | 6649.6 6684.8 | 1.08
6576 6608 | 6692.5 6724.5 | 1.08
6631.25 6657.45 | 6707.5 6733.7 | 1.33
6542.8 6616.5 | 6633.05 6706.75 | 0.79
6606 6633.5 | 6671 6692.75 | 1.08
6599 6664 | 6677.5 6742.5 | 1.18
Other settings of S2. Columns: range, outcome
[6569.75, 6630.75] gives 144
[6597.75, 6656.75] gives 136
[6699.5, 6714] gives 150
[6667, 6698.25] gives 141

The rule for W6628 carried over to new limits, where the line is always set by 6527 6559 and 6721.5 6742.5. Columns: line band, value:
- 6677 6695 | 1.1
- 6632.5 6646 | 1.3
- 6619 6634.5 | 1.7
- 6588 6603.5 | 1.9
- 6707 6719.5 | -3.3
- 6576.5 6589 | -4.1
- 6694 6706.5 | 0.9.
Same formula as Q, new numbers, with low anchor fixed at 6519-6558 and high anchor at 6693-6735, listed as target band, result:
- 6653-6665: 1.2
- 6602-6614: 1.7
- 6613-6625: 1.6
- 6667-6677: 1.7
